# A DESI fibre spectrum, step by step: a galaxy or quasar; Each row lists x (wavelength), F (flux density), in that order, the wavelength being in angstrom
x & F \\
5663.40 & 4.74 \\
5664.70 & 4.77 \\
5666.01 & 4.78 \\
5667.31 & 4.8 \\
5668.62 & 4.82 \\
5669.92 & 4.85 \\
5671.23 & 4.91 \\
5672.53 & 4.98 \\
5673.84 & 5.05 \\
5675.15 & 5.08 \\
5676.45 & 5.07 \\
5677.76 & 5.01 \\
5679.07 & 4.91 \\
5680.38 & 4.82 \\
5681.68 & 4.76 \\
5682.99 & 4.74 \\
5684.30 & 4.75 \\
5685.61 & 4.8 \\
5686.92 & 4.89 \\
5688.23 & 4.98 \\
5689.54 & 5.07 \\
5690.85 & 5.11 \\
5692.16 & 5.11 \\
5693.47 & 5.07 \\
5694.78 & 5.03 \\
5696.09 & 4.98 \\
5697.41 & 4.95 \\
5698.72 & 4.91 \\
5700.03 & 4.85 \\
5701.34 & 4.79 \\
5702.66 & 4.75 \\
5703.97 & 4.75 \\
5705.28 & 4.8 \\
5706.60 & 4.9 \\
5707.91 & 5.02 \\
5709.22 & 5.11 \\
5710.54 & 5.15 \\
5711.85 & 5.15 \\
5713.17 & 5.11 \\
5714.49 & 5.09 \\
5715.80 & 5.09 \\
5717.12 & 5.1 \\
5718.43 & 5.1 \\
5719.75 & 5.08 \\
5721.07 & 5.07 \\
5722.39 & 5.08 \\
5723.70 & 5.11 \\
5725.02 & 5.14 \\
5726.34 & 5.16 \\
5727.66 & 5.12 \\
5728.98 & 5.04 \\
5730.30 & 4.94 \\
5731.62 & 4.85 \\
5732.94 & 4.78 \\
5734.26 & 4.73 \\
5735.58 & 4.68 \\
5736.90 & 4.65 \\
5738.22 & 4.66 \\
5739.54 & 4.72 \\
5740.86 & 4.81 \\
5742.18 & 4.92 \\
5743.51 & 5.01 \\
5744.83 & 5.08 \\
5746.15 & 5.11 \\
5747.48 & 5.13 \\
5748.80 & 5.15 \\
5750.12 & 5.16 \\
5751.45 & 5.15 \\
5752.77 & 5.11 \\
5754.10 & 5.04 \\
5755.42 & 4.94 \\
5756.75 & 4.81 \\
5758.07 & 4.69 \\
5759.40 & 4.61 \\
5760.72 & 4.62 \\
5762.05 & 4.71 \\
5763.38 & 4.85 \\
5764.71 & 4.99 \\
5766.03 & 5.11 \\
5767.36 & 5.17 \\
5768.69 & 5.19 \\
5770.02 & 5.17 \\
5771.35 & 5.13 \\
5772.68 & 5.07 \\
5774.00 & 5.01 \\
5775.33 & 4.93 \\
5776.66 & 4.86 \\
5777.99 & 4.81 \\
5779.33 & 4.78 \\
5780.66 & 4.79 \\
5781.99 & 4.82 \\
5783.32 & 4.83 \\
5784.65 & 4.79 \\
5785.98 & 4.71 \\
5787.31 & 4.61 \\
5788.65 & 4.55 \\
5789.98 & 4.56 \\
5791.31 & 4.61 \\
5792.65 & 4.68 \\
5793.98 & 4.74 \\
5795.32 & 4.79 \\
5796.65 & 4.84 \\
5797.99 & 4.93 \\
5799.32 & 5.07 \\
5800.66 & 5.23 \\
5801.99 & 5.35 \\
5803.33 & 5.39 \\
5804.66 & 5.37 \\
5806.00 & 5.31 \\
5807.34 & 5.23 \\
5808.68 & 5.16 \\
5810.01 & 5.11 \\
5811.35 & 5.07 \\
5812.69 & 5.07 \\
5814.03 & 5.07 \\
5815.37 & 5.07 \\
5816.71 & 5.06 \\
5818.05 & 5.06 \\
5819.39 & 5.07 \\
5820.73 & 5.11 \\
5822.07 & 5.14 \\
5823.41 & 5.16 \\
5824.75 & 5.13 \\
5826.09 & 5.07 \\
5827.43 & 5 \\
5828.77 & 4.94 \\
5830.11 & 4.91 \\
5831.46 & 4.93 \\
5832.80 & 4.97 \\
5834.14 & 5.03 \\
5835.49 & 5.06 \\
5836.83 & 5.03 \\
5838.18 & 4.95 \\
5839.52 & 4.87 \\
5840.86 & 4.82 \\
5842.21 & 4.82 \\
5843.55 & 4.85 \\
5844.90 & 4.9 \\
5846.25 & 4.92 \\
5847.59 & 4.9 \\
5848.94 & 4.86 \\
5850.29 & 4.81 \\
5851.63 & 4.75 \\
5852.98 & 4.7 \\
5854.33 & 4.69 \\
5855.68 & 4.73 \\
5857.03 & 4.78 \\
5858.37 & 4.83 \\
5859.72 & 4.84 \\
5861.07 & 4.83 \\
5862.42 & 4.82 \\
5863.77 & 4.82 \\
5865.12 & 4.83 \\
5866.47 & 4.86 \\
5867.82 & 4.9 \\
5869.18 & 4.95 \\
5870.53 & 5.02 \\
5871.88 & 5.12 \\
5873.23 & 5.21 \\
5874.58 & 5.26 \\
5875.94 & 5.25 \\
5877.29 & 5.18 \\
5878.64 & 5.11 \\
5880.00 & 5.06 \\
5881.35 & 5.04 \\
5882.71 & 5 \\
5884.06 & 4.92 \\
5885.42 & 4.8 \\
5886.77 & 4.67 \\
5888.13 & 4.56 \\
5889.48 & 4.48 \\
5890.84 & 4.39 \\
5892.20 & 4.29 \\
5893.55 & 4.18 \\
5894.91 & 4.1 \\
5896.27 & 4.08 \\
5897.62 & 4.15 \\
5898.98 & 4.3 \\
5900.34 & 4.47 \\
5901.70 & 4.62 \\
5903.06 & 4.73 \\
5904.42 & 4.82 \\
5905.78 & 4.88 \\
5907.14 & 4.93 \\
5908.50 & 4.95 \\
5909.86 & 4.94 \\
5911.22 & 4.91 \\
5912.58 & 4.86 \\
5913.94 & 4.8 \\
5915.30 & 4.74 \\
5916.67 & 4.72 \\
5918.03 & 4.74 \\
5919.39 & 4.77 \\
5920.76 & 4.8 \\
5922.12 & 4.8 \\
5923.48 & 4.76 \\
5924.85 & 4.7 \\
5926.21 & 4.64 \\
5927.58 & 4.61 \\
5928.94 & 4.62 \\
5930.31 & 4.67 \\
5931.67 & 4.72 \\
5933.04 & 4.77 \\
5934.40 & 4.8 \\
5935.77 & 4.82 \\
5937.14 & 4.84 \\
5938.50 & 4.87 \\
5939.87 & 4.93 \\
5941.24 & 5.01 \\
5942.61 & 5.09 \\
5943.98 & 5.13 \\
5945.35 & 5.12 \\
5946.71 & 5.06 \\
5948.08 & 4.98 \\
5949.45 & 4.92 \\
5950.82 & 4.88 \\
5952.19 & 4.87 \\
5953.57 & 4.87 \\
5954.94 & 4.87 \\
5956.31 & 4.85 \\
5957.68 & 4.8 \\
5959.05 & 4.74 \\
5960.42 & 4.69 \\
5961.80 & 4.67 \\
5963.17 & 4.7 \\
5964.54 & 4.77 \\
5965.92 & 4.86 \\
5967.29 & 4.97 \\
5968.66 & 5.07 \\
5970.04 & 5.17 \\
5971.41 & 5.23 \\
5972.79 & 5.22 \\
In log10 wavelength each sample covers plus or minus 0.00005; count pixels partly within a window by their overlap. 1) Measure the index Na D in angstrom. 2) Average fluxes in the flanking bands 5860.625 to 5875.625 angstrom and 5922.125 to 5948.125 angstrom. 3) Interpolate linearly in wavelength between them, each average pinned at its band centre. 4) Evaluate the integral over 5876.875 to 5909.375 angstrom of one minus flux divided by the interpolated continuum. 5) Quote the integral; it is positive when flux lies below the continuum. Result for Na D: 1.8 angstrom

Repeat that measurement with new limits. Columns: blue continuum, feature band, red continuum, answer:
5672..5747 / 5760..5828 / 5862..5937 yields -1.5 angstrom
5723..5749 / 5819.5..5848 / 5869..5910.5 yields -0.9 angstrom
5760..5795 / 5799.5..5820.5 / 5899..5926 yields -1.5 angstrom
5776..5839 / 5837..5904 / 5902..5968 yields 1.7 angstrom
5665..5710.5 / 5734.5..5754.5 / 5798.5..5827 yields 0.3 angstrom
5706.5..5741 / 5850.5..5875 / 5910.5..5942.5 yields -0.2 angstrom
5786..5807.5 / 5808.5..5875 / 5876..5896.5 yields -2.0 angstrom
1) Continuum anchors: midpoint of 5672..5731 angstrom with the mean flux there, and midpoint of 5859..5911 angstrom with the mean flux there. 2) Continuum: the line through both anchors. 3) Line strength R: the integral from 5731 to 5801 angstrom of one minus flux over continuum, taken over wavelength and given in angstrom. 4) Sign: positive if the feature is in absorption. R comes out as 0.5 angstrom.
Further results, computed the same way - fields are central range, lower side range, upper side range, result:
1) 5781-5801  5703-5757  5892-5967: 0.6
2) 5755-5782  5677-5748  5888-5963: -0.1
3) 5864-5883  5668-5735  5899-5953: -0.8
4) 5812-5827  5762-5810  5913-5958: -0.5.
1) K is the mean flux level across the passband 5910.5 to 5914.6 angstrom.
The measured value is 4.86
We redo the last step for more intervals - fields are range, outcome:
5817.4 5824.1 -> 5.11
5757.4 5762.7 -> 4.66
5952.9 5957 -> 4.87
